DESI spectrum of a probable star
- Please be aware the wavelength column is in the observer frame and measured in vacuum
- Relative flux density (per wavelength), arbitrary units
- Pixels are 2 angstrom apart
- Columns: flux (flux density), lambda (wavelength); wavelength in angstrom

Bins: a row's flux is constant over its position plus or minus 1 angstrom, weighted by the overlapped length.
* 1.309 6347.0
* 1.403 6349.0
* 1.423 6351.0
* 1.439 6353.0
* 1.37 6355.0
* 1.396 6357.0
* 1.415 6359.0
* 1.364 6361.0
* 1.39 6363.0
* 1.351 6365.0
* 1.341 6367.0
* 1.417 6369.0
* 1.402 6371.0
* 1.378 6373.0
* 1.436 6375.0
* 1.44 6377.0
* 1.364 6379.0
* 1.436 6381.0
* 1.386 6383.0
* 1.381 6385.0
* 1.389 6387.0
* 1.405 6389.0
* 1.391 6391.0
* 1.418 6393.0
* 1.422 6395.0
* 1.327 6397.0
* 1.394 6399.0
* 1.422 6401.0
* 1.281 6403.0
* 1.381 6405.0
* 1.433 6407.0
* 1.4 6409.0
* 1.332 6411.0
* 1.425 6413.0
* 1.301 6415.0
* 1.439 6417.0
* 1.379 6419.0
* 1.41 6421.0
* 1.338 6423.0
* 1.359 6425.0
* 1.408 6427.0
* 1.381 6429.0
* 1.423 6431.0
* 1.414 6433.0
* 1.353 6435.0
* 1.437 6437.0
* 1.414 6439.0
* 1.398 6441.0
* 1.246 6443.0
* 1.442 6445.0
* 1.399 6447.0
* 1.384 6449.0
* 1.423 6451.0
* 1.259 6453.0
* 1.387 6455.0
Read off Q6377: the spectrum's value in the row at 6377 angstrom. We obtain 1.44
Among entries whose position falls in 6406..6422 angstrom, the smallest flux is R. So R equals 1.301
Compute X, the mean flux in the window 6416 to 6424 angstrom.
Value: 1.39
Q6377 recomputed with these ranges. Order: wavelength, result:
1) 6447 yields 1.399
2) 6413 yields 1.425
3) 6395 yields 1.422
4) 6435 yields 1.353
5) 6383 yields 1.386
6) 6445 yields 1.442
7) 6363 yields 1.39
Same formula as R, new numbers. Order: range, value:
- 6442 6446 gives 1.246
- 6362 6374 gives 1.341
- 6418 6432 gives 1.338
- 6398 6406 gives 1.281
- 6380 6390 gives 1.381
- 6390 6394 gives 1.391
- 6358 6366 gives 1.351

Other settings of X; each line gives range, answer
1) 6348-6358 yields 1.41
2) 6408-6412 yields 1.37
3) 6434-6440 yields 1.4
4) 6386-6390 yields 1.4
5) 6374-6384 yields 1.41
